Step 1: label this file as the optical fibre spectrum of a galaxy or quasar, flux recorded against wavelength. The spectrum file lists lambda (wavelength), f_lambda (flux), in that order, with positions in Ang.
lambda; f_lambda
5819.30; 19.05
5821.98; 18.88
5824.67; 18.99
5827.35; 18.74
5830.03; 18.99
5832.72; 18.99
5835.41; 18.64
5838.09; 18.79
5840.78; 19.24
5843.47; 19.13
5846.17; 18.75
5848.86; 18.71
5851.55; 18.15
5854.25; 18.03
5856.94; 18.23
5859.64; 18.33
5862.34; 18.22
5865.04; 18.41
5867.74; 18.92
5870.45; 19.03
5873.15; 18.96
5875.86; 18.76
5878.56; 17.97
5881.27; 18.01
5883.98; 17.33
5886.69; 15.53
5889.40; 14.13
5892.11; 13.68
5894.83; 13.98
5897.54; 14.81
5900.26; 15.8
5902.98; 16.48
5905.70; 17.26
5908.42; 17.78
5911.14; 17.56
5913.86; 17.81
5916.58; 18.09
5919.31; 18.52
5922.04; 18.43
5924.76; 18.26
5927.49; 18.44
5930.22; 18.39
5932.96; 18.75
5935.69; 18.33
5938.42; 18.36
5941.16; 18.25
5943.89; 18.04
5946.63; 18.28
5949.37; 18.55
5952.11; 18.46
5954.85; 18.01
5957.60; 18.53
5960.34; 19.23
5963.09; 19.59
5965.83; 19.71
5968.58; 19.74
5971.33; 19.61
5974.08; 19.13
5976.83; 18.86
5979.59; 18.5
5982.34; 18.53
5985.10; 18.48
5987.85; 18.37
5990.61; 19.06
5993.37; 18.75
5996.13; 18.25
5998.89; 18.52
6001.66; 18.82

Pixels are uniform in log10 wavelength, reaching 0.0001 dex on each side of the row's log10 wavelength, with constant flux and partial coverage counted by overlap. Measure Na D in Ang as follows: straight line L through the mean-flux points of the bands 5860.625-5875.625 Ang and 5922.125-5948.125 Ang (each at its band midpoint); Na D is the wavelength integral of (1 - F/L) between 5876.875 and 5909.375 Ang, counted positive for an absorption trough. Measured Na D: 4.4 Ang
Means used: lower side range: 18.7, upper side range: 18.4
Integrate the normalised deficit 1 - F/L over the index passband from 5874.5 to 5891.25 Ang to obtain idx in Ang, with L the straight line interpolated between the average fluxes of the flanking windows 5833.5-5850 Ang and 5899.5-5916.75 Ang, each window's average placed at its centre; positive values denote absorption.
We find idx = 1.0 Ang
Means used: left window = 18.9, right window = 17.3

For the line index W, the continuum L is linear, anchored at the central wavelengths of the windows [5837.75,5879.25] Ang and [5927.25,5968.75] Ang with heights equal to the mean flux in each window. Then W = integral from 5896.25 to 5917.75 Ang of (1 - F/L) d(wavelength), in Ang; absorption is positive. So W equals 1.9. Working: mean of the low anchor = 18.6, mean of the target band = 16.9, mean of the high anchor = 18.6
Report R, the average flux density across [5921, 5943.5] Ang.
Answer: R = 18.4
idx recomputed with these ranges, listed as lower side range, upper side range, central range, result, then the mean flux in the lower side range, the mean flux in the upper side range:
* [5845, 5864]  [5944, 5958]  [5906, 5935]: 0.2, 18.3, 18.3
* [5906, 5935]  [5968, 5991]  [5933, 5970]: -0.3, 18.2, 18.9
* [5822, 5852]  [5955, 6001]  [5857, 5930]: 5.8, 18.8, 18.9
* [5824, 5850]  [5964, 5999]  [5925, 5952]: 0.8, 18.9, 18.9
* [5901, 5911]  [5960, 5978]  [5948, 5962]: 0.3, 17.1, 19.4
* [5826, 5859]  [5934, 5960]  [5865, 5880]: -0.1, 18.7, 18.4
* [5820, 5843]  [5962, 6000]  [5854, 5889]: 1.7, 18.9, 18.9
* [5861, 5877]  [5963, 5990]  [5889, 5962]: 5.2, 18.7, 19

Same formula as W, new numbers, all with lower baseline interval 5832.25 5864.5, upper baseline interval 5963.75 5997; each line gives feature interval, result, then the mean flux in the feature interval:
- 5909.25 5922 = 0.5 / 18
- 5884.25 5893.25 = 1.9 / 14.8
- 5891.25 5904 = 2.6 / 15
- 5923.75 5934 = 0.2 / 18.4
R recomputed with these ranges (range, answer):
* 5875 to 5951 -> 17.3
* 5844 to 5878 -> 18.5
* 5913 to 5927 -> 18.3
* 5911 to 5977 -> 18.6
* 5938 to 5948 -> 18.2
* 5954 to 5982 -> 19.1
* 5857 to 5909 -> 17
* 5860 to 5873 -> 18.6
